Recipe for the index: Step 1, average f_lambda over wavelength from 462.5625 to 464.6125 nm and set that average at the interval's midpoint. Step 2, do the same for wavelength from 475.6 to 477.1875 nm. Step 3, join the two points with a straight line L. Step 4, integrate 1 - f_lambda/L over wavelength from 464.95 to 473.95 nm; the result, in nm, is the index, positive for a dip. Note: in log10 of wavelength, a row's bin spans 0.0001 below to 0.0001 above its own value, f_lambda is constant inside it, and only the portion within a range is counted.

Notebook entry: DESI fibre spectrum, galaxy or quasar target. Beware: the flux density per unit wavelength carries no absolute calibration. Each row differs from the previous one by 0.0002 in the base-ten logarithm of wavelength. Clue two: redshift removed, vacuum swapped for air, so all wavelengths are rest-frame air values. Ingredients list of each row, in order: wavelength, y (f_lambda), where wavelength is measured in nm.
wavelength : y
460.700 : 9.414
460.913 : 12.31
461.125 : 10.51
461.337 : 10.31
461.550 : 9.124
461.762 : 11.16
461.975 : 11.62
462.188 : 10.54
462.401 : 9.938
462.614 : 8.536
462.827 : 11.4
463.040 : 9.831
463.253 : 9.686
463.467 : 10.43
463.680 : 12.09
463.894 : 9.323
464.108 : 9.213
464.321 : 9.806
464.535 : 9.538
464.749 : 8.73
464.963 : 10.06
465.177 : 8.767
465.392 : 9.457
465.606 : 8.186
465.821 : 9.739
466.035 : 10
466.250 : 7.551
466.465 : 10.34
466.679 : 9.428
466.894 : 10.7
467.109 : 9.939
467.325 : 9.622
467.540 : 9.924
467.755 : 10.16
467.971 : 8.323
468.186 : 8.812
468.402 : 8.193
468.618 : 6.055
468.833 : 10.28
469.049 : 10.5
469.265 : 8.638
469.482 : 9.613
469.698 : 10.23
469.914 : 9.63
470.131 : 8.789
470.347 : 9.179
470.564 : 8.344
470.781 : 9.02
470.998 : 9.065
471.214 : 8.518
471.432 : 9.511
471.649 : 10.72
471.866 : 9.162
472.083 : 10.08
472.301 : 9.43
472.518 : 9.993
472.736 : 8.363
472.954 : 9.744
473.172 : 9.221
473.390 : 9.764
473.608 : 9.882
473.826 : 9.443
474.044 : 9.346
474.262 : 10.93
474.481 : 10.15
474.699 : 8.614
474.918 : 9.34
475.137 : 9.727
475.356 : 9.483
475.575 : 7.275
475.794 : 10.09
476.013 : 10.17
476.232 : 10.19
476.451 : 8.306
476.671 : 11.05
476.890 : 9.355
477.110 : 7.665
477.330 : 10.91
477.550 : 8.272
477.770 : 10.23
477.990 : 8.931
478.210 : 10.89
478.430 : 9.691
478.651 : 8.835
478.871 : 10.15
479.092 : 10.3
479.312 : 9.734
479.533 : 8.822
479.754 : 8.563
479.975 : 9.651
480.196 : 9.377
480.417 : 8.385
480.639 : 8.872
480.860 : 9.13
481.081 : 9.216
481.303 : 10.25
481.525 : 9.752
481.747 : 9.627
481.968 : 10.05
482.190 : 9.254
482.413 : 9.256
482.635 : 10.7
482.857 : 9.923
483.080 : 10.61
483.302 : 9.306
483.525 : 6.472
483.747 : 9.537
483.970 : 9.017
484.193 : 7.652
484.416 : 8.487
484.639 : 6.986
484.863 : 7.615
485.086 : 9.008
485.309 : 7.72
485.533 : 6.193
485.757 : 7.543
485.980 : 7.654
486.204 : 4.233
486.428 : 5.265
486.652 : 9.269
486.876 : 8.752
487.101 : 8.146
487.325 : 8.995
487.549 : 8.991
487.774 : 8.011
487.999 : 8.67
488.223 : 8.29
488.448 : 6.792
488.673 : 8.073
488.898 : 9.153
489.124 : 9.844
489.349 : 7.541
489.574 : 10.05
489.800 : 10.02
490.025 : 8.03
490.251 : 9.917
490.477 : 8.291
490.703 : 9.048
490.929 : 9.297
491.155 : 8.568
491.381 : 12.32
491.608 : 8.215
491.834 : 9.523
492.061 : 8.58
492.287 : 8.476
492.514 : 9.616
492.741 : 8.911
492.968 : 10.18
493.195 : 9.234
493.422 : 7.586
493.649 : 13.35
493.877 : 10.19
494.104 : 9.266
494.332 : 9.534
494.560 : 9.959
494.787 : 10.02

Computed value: 0.40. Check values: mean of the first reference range 10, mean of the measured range 9.33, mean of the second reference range 9.47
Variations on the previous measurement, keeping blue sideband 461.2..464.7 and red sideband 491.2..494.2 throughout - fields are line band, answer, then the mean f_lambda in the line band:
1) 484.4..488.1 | 0.77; 7.72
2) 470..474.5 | 0.24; 9.45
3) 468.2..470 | 0.16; 9.12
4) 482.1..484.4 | 0.15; 9.14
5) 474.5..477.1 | 0.14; 9.38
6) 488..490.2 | 0.23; 8.68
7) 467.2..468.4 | 0.09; 9.27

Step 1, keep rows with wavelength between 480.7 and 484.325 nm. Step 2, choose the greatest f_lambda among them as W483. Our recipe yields 10.7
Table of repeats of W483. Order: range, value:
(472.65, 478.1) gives 11.05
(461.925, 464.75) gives 12.09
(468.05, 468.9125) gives 10.28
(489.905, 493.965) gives 13.35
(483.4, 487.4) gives 9.537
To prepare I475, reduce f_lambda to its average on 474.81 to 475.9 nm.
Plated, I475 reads 9.18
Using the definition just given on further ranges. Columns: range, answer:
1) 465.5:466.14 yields 9.31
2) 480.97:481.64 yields 9.73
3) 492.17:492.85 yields 9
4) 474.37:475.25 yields 9.45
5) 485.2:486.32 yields 6.66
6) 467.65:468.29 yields 9.1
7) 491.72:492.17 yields 9.05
